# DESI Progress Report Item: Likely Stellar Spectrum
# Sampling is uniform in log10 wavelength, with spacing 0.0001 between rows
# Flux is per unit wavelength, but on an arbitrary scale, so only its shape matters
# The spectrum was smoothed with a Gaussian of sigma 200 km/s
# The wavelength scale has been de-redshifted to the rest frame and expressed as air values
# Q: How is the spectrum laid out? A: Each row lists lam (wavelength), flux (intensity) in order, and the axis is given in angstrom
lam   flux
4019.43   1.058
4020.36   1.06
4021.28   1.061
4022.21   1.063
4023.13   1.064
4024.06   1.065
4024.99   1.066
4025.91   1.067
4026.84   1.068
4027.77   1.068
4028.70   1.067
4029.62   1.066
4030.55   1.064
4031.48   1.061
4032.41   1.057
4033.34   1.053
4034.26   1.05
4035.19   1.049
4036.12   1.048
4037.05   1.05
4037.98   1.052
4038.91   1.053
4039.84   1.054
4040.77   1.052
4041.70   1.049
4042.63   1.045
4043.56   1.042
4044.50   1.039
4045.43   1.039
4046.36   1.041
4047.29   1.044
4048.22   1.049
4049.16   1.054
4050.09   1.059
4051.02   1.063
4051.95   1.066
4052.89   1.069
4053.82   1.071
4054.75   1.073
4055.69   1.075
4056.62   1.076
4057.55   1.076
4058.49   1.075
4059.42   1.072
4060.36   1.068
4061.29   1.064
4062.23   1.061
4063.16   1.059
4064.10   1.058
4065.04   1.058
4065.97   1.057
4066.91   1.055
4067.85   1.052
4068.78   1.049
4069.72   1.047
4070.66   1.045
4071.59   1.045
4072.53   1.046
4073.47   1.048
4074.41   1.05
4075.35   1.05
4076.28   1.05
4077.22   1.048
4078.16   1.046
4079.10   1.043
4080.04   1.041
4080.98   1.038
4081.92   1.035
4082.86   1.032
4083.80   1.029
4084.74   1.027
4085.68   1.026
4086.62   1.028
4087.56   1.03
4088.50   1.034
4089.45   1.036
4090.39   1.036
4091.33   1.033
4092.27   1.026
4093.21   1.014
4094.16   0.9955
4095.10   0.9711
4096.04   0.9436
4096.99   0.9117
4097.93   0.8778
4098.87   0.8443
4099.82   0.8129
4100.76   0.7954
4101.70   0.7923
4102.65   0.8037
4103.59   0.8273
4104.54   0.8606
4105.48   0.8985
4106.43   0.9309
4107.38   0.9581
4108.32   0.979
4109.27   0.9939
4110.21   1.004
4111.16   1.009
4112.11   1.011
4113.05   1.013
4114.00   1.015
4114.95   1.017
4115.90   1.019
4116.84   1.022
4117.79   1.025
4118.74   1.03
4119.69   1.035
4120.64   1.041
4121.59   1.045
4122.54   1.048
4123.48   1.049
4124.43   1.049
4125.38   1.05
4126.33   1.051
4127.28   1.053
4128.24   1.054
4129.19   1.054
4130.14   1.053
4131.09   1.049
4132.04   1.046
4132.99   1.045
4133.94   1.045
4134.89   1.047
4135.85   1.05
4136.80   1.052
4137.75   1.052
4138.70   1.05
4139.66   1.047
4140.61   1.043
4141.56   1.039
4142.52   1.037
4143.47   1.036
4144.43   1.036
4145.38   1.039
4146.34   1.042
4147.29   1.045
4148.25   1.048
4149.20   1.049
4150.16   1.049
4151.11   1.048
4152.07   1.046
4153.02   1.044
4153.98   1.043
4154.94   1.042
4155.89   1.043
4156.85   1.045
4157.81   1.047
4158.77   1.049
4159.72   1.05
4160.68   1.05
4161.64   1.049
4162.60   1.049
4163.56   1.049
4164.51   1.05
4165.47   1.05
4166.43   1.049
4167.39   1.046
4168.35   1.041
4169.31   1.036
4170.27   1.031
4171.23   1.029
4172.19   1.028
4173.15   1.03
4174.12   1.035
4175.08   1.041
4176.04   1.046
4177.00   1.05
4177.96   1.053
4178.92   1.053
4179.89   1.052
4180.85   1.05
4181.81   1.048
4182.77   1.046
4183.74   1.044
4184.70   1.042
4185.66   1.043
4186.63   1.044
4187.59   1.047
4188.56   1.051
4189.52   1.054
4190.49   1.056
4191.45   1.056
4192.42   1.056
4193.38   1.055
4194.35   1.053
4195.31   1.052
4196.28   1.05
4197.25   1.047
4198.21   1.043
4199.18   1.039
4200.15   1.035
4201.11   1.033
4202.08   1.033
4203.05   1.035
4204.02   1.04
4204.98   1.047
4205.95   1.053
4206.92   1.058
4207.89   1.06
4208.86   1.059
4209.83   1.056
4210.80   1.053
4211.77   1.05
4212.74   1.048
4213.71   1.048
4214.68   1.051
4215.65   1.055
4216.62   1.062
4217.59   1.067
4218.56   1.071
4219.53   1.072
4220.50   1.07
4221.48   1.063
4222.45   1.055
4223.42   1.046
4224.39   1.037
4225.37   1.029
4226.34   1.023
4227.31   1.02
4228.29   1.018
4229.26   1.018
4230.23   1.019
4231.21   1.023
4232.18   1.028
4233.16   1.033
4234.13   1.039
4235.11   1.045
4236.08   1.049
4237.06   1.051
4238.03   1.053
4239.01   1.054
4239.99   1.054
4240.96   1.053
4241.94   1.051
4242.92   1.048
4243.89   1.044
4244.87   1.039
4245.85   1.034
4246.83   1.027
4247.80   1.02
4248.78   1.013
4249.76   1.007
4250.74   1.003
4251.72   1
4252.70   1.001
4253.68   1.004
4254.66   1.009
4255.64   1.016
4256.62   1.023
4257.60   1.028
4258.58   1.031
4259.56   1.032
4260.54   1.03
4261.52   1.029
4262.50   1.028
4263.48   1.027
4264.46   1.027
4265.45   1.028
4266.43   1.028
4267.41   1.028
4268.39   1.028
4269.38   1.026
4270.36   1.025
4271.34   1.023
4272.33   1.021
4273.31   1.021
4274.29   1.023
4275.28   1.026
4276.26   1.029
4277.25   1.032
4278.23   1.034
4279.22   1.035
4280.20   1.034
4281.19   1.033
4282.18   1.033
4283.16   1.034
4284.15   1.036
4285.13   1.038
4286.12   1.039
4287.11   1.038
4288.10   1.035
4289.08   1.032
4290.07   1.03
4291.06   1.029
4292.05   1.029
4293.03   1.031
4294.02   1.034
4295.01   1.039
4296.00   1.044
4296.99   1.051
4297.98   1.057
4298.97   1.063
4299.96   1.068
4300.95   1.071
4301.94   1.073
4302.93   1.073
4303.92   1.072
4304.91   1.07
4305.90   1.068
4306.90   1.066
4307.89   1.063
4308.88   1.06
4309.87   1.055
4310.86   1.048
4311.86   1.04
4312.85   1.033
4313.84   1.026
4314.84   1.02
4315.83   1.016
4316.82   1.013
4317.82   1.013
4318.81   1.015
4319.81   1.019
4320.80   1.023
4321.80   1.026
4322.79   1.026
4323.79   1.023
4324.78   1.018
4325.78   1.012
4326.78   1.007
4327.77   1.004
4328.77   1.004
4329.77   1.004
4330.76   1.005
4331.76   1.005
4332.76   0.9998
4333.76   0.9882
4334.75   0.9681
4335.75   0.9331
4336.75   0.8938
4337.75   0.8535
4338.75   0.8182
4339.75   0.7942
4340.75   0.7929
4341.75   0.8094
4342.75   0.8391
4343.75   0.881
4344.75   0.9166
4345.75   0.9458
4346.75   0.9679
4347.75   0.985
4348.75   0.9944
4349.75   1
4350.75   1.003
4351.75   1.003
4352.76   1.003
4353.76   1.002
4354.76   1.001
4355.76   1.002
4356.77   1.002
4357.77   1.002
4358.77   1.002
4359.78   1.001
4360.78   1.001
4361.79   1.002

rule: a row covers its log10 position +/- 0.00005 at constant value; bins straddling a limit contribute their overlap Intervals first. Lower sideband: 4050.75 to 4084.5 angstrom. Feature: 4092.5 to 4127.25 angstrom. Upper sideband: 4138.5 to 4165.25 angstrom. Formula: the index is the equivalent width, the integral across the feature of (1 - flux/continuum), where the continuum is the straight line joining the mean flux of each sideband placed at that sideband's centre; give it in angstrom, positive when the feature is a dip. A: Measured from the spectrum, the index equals 2.8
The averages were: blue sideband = 1.06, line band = 0.967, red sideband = 1.05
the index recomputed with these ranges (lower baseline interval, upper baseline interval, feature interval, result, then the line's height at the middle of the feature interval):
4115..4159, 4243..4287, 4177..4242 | -0.84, 1.03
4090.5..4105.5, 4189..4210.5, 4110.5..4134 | -2.46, 0.939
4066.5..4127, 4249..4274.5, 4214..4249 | -0.90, 1.02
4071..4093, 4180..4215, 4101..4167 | 1.34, 1.04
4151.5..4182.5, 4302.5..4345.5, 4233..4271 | -0.64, 1.01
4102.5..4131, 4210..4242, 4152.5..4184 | -0.66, 1.02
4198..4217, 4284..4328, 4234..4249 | 0.03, 1.04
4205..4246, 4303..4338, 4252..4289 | 0.17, 1.03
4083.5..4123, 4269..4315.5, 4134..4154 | -1.17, 0.987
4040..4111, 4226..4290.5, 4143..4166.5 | -0.59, 1.02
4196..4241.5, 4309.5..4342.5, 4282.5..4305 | -1.10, 0.998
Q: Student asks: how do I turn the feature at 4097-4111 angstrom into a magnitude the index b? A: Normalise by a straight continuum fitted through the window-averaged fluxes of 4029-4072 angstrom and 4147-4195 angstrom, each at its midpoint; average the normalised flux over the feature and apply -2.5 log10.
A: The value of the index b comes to 0.18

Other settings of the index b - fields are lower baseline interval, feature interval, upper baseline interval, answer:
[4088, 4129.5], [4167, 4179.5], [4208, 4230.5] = -0.02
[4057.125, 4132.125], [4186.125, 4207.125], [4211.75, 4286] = -0.02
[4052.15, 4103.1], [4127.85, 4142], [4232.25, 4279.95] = -0.03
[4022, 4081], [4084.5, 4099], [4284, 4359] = 0.06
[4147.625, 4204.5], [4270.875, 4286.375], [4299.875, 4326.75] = 0.01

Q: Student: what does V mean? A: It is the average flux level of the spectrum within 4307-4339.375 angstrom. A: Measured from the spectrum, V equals 1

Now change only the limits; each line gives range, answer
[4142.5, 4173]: 1.04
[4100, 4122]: 0.96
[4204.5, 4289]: 1.04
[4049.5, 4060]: 1.07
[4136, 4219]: 1.05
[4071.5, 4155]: 1.01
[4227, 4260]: 1.03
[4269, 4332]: 1.03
